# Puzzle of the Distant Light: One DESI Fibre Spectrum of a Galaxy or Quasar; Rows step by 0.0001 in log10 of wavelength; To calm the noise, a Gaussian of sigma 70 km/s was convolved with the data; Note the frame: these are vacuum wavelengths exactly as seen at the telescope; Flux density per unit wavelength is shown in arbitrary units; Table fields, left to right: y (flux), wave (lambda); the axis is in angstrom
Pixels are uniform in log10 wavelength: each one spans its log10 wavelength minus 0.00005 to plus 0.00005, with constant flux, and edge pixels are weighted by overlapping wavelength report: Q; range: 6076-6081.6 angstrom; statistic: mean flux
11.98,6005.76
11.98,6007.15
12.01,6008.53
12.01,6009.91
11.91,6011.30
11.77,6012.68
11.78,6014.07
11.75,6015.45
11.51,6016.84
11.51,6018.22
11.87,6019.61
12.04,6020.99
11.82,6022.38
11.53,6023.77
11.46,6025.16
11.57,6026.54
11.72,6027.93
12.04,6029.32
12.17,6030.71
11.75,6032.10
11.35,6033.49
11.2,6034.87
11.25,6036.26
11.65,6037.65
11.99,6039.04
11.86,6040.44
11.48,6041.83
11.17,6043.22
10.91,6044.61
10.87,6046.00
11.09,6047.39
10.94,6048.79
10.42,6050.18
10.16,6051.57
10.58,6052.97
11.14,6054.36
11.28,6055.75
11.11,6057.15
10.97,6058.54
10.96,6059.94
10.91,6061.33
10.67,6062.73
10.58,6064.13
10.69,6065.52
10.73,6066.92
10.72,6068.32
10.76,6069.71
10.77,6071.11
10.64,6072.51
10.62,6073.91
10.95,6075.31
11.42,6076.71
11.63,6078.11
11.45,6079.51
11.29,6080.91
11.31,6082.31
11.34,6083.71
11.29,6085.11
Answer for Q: 11.4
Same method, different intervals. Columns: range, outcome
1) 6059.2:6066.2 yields 10.8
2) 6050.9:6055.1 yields 10.6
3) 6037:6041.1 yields 11.8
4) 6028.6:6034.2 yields 11.8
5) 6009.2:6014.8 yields 11.9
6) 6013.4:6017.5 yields 11.7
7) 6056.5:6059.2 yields 11.1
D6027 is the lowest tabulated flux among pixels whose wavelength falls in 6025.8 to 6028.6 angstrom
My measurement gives 11.57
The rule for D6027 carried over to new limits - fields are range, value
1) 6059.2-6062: 10.91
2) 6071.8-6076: 10.62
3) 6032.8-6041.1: 11.2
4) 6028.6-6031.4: 12.04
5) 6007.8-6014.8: 11.77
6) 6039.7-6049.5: 10.87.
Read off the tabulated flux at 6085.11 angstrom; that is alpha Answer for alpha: 11.29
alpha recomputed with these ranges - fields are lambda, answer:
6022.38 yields 11.82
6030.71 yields 12.17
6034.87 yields 11.2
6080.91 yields 11.29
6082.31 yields 11.31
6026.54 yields 11.57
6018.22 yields 11.51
